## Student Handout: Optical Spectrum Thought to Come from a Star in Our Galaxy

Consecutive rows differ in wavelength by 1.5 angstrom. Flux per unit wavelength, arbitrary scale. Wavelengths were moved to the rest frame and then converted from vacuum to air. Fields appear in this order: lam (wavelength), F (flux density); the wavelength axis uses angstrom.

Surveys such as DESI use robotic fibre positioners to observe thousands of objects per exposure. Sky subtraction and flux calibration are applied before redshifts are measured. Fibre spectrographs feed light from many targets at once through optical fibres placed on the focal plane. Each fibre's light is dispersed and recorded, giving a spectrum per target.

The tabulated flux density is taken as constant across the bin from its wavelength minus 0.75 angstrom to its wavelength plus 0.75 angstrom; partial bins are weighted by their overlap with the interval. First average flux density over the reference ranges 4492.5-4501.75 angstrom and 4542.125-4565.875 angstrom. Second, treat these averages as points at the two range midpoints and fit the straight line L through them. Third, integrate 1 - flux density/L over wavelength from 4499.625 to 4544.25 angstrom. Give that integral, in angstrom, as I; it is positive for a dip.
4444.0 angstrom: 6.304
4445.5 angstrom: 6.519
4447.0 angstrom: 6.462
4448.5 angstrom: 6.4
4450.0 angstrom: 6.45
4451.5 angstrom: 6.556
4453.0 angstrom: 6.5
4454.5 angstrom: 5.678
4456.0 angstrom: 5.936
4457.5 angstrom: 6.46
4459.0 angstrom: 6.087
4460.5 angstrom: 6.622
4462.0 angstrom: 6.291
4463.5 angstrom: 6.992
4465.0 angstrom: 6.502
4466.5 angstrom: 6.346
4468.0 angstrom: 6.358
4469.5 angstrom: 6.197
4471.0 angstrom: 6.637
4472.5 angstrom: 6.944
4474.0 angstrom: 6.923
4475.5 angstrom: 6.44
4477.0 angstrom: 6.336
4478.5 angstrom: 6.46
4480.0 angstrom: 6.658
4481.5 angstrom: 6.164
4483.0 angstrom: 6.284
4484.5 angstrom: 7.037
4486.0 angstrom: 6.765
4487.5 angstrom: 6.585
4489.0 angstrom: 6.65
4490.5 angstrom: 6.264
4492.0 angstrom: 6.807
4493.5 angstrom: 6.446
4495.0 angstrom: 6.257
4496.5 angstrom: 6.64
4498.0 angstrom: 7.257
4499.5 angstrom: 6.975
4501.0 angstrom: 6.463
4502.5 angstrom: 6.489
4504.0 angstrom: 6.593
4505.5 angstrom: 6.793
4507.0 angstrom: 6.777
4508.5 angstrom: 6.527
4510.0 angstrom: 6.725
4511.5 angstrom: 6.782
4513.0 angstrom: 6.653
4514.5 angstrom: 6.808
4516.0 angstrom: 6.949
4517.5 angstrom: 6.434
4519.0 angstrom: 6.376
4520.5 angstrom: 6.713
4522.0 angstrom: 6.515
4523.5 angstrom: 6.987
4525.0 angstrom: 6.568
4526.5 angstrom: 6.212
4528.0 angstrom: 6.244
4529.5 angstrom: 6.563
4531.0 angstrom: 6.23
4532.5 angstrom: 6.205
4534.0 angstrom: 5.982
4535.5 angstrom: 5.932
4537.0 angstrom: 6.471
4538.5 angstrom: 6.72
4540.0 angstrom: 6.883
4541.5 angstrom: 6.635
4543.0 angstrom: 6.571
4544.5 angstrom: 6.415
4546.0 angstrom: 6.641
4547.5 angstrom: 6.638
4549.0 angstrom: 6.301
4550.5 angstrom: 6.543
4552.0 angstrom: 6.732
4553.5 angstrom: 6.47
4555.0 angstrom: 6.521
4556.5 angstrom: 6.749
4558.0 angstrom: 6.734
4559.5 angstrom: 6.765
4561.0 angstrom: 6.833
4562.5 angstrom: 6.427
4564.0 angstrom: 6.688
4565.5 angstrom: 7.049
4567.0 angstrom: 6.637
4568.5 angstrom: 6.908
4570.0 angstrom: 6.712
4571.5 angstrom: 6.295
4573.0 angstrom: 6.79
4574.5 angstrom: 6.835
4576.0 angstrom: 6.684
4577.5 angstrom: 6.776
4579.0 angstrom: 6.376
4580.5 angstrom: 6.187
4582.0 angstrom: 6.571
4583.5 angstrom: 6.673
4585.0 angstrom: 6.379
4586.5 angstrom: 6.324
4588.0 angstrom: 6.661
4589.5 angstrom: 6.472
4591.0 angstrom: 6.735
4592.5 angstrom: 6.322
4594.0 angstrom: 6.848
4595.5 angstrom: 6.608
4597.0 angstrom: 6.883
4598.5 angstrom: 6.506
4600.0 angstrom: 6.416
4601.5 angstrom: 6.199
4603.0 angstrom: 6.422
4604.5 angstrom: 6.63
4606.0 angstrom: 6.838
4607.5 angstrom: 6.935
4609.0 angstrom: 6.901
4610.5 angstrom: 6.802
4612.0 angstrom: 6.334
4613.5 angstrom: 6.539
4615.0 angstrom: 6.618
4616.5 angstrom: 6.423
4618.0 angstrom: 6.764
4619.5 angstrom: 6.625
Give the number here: 0.7 angstrom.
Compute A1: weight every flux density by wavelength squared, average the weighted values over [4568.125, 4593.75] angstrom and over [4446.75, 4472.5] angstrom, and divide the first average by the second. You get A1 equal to 1.08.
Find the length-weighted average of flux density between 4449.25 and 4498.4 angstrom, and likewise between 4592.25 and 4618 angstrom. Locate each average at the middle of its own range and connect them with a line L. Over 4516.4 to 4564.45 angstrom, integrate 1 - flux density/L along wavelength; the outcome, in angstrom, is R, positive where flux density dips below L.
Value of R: 0.2 angstrom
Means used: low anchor 6.5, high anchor 6.61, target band 6.52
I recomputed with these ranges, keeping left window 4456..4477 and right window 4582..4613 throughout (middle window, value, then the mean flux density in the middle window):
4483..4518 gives -0.8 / 6.67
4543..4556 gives 0.0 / 6.54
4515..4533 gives 0.1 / 6.51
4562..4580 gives -0.3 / 6.68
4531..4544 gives 0.3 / 6.41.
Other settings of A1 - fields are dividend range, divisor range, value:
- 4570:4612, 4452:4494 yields 1.07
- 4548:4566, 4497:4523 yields 1.01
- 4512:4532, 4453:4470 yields 1.06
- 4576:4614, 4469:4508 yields 1.04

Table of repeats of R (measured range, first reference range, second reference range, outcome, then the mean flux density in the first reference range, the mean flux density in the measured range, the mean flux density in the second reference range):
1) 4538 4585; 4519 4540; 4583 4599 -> -0.9 angstrom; 6.43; 6.63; 6.58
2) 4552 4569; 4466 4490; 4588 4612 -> -0.3 angstrom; 6.55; 6.71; 6.63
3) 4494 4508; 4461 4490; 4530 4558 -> -0.3 angstrom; 6.55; 6.69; 6.49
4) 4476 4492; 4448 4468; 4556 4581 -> -0.2 angstrom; 6.37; 6.53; 6.68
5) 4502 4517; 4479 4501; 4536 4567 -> -0.2 angstrom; 6.62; 6.71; 6.63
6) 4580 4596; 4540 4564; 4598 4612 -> 0.2 angstrom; 6.61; 6.53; 6.61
